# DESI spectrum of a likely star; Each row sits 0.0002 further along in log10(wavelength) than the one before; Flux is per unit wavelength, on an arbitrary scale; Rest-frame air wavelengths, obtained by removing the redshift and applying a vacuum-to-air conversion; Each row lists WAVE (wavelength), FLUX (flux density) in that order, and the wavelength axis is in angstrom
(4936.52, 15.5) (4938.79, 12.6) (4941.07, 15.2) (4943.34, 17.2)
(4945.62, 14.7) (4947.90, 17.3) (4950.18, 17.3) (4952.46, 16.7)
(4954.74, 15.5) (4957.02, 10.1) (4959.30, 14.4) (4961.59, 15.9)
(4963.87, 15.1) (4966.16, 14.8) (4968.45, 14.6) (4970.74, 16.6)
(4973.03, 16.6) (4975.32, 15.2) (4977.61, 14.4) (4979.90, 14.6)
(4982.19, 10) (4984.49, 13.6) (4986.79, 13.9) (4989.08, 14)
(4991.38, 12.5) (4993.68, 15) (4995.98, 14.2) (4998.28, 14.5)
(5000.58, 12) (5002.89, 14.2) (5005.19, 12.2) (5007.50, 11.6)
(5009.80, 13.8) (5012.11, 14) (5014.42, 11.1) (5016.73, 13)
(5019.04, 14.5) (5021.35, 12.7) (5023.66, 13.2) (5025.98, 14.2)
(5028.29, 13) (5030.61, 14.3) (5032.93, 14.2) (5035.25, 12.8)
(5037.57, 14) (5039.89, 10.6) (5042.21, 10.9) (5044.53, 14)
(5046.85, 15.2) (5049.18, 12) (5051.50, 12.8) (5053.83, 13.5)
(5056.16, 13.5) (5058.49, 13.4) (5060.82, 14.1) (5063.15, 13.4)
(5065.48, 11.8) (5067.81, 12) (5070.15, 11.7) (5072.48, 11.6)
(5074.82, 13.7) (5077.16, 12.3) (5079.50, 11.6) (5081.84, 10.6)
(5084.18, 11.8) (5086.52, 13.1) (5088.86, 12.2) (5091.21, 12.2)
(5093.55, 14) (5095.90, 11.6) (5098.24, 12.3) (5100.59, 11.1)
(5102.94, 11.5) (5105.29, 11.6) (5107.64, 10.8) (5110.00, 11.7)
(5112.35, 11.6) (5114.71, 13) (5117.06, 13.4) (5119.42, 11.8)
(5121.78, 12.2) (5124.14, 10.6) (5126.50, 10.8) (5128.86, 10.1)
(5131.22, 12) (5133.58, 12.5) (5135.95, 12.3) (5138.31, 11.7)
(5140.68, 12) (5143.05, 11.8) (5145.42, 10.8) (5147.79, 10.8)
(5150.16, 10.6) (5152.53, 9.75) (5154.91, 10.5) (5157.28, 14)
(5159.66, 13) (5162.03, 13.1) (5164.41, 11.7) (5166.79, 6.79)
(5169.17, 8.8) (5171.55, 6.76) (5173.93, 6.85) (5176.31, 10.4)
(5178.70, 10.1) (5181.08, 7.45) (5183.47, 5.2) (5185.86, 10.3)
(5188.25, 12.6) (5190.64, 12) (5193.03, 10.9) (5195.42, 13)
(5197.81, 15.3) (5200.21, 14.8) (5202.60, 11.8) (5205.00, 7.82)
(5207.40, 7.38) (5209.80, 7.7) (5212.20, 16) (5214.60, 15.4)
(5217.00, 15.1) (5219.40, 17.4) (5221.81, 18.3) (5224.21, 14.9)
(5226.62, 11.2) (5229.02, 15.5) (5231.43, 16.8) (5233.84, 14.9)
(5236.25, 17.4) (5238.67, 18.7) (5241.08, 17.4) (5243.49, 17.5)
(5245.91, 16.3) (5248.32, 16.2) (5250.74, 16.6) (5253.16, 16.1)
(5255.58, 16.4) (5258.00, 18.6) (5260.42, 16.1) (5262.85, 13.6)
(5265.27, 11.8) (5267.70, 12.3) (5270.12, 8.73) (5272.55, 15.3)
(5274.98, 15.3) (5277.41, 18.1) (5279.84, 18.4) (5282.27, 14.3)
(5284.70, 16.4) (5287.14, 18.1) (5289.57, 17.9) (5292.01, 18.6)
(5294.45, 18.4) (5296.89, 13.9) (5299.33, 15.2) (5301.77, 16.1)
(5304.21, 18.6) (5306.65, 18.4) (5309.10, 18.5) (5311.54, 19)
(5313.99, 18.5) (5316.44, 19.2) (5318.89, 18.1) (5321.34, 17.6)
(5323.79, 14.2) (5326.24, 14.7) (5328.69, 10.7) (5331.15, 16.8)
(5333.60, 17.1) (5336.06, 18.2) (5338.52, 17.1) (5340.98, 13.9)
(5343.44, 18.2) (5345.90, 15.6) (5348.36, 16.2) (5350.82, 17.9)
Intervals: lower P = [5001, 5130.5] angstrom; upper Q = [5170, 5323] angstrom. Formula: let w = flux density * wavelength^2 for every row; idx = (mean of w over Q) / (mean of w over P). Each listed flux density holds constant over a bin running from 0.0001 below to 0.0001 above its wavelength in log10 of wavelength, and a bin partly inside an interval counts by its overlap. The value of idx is 1.3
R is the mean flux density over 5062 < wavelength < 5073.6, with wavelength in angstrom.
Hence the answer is 12.1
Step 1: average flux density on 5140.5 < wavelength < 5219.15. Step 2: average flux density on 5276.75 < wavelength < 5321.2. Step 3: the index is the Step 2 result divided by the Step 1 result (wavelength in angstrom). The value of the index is 1.6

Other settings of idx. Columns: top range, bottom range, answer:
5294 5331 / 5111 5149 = 1.53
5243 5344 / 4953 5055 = 1.34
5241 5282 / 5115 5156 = 1.42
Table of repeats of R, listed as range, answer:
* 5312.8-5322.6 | 18.3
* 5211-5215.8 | 15.7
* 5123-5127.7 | 10.7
